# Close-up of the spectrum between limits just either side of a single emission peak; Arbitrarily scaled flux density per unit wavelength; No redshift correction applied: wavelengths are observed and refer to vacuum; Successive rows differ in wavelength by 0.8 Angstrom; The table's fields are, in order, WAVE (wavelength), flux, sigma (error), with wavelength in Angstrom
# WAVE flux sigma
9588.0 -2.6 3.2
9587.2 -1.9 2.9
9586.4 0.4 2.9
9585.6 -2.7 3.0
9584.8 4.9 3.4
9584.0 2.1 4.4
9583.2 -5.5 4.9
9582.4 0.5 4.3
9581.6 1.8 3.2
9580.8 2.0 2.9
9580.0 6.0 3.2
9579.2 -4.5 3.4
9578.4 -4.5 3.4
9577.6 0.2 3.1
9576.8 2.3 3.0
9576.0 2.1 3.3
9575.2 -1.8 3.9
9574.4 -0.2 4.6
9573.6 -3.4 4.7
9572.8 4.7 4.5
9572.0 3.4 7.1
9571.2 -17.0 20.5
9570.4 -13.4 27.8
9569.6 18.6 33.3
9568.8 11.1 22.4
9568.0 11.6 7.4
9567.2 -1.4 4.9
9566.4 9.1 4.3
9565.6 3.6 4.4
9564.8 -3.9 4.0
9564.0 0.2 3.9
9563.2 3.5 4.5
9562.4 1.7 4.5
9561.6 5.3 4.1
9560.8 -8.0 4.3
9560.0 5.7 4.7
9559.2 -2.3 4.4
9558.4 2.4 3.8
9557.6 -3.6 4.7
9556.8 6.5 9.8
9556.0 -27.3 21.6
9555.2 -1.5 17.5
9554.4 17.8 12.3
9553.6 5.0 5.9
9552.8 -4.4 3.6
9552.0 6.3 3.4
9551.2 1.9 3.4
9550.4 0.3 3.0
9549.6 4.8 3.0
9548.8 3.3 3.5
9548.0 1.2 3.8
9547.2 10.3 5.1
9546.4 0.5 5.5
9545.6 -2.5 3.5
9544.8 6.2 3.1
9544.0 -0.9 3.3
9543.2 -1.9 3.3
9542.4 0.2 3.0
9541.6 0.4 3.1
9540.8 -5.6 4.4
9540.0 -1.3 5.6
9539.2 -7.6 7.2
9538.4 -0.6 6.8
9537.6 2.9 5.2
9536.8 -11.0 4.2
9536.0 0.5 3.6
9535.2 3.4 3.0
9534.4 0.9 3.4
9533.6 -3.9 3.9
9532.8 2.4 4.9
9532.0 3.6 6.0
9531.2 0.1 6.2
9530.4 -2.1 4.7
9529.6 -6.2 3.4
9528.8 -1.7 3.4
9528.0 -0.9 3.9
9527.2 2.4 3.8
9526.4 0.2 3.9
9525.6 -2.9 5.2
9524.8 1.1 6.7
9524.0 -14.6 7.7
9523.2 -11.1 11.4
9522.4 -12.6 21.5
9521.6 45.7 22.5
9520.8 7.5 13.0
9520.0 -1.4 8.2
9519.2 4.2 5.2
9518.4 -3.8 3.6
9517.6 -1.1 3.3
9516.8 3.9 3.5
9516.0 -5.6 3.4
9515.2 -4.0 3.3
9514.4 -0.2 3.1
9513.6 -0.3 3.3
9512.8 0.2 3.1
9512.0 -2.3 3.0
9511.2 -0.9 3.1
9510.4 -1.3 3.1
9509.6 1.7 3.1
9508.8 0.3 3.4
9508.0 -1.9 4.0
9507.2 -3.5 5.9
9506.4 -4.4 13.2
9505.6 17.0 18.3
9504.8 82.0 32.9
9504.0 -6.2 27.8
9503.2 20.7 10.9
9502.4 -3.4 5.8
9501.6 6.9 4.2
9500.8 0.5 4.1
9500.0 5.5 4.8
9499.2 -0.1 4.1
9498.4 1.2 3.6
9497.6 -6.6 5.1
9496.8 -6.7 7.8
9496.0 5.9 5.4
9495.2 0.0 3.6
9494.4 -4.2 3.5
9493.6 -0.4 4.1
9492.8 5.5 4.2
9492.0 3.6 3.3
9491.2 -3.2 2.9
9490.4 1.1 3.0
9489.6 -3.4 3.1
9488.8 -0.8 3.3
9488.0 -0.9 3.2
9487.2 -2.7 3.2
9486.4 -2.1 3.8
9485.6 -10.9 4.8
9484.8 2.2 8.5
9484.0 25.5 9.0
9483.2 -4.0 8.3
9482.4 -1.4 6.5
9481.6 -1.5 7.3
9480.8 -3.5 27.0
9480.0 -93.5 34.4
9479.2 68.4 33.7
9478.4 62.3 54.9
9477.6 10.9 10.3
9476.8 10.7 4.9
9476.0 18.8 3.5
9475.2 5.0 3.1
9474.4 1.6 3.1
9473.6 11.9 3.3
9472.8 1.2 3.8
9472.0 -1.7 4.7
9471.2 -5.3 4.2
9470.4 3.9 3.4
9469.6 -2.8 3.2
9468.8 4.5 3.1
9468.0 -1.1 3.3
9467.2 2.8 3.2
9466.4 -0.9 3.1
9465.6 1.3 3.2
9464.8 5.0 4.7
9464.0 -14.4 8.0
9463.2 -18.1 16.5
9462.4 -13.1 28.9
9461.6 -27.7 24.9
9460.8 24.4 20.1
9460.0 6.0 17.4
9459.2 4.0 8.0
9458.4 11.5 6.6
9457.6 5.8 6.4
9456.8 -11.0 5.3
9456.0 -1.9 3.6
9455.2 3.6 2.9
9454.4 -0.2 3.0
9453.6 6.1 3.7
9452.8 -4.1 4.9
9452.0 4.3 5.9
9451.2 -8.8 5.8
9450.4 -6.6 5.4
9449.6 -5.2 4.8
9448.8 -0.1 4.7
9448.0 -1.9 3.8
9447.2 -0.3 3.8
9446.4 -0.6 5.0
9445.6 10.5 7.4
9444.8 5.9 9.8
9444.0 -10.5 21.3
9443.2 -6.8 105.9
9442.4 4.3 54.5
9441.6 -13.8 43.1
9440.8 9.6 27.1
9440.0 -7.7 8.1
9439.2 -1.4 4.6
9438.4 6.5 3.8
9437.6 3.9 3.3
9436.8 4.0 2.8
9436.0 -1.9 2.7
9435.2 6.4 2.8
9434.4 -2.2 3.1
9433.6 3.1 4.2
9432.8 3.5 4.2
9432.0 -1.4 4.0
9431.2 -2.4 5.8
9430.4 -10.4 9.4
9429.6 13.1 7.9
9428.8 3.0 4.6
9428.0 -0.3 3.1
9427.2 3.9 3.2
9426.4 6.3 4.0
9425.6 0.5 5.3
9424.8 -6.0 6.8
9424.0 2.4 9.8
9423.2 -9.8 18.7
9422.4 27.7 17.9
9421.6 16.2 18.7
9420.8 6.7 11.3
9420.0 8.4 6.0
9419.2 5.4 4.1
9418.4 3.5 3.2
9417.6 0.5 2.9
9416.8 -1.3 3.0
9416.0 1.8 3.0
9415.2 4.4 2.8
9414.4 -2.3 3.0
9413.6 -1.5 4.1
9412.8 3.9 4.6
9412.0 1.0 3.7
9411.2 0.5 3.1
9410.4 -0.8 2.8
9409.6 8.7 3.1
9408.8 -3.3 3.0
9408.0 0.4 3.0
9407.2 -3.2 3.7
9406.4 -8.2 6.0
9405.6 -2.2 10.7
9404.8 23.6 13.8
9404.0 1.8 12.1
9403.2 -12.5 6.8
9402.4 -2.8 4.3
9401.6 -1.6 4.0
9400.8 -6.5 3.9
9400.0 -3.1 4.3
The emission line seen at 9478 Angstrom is H-gamma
